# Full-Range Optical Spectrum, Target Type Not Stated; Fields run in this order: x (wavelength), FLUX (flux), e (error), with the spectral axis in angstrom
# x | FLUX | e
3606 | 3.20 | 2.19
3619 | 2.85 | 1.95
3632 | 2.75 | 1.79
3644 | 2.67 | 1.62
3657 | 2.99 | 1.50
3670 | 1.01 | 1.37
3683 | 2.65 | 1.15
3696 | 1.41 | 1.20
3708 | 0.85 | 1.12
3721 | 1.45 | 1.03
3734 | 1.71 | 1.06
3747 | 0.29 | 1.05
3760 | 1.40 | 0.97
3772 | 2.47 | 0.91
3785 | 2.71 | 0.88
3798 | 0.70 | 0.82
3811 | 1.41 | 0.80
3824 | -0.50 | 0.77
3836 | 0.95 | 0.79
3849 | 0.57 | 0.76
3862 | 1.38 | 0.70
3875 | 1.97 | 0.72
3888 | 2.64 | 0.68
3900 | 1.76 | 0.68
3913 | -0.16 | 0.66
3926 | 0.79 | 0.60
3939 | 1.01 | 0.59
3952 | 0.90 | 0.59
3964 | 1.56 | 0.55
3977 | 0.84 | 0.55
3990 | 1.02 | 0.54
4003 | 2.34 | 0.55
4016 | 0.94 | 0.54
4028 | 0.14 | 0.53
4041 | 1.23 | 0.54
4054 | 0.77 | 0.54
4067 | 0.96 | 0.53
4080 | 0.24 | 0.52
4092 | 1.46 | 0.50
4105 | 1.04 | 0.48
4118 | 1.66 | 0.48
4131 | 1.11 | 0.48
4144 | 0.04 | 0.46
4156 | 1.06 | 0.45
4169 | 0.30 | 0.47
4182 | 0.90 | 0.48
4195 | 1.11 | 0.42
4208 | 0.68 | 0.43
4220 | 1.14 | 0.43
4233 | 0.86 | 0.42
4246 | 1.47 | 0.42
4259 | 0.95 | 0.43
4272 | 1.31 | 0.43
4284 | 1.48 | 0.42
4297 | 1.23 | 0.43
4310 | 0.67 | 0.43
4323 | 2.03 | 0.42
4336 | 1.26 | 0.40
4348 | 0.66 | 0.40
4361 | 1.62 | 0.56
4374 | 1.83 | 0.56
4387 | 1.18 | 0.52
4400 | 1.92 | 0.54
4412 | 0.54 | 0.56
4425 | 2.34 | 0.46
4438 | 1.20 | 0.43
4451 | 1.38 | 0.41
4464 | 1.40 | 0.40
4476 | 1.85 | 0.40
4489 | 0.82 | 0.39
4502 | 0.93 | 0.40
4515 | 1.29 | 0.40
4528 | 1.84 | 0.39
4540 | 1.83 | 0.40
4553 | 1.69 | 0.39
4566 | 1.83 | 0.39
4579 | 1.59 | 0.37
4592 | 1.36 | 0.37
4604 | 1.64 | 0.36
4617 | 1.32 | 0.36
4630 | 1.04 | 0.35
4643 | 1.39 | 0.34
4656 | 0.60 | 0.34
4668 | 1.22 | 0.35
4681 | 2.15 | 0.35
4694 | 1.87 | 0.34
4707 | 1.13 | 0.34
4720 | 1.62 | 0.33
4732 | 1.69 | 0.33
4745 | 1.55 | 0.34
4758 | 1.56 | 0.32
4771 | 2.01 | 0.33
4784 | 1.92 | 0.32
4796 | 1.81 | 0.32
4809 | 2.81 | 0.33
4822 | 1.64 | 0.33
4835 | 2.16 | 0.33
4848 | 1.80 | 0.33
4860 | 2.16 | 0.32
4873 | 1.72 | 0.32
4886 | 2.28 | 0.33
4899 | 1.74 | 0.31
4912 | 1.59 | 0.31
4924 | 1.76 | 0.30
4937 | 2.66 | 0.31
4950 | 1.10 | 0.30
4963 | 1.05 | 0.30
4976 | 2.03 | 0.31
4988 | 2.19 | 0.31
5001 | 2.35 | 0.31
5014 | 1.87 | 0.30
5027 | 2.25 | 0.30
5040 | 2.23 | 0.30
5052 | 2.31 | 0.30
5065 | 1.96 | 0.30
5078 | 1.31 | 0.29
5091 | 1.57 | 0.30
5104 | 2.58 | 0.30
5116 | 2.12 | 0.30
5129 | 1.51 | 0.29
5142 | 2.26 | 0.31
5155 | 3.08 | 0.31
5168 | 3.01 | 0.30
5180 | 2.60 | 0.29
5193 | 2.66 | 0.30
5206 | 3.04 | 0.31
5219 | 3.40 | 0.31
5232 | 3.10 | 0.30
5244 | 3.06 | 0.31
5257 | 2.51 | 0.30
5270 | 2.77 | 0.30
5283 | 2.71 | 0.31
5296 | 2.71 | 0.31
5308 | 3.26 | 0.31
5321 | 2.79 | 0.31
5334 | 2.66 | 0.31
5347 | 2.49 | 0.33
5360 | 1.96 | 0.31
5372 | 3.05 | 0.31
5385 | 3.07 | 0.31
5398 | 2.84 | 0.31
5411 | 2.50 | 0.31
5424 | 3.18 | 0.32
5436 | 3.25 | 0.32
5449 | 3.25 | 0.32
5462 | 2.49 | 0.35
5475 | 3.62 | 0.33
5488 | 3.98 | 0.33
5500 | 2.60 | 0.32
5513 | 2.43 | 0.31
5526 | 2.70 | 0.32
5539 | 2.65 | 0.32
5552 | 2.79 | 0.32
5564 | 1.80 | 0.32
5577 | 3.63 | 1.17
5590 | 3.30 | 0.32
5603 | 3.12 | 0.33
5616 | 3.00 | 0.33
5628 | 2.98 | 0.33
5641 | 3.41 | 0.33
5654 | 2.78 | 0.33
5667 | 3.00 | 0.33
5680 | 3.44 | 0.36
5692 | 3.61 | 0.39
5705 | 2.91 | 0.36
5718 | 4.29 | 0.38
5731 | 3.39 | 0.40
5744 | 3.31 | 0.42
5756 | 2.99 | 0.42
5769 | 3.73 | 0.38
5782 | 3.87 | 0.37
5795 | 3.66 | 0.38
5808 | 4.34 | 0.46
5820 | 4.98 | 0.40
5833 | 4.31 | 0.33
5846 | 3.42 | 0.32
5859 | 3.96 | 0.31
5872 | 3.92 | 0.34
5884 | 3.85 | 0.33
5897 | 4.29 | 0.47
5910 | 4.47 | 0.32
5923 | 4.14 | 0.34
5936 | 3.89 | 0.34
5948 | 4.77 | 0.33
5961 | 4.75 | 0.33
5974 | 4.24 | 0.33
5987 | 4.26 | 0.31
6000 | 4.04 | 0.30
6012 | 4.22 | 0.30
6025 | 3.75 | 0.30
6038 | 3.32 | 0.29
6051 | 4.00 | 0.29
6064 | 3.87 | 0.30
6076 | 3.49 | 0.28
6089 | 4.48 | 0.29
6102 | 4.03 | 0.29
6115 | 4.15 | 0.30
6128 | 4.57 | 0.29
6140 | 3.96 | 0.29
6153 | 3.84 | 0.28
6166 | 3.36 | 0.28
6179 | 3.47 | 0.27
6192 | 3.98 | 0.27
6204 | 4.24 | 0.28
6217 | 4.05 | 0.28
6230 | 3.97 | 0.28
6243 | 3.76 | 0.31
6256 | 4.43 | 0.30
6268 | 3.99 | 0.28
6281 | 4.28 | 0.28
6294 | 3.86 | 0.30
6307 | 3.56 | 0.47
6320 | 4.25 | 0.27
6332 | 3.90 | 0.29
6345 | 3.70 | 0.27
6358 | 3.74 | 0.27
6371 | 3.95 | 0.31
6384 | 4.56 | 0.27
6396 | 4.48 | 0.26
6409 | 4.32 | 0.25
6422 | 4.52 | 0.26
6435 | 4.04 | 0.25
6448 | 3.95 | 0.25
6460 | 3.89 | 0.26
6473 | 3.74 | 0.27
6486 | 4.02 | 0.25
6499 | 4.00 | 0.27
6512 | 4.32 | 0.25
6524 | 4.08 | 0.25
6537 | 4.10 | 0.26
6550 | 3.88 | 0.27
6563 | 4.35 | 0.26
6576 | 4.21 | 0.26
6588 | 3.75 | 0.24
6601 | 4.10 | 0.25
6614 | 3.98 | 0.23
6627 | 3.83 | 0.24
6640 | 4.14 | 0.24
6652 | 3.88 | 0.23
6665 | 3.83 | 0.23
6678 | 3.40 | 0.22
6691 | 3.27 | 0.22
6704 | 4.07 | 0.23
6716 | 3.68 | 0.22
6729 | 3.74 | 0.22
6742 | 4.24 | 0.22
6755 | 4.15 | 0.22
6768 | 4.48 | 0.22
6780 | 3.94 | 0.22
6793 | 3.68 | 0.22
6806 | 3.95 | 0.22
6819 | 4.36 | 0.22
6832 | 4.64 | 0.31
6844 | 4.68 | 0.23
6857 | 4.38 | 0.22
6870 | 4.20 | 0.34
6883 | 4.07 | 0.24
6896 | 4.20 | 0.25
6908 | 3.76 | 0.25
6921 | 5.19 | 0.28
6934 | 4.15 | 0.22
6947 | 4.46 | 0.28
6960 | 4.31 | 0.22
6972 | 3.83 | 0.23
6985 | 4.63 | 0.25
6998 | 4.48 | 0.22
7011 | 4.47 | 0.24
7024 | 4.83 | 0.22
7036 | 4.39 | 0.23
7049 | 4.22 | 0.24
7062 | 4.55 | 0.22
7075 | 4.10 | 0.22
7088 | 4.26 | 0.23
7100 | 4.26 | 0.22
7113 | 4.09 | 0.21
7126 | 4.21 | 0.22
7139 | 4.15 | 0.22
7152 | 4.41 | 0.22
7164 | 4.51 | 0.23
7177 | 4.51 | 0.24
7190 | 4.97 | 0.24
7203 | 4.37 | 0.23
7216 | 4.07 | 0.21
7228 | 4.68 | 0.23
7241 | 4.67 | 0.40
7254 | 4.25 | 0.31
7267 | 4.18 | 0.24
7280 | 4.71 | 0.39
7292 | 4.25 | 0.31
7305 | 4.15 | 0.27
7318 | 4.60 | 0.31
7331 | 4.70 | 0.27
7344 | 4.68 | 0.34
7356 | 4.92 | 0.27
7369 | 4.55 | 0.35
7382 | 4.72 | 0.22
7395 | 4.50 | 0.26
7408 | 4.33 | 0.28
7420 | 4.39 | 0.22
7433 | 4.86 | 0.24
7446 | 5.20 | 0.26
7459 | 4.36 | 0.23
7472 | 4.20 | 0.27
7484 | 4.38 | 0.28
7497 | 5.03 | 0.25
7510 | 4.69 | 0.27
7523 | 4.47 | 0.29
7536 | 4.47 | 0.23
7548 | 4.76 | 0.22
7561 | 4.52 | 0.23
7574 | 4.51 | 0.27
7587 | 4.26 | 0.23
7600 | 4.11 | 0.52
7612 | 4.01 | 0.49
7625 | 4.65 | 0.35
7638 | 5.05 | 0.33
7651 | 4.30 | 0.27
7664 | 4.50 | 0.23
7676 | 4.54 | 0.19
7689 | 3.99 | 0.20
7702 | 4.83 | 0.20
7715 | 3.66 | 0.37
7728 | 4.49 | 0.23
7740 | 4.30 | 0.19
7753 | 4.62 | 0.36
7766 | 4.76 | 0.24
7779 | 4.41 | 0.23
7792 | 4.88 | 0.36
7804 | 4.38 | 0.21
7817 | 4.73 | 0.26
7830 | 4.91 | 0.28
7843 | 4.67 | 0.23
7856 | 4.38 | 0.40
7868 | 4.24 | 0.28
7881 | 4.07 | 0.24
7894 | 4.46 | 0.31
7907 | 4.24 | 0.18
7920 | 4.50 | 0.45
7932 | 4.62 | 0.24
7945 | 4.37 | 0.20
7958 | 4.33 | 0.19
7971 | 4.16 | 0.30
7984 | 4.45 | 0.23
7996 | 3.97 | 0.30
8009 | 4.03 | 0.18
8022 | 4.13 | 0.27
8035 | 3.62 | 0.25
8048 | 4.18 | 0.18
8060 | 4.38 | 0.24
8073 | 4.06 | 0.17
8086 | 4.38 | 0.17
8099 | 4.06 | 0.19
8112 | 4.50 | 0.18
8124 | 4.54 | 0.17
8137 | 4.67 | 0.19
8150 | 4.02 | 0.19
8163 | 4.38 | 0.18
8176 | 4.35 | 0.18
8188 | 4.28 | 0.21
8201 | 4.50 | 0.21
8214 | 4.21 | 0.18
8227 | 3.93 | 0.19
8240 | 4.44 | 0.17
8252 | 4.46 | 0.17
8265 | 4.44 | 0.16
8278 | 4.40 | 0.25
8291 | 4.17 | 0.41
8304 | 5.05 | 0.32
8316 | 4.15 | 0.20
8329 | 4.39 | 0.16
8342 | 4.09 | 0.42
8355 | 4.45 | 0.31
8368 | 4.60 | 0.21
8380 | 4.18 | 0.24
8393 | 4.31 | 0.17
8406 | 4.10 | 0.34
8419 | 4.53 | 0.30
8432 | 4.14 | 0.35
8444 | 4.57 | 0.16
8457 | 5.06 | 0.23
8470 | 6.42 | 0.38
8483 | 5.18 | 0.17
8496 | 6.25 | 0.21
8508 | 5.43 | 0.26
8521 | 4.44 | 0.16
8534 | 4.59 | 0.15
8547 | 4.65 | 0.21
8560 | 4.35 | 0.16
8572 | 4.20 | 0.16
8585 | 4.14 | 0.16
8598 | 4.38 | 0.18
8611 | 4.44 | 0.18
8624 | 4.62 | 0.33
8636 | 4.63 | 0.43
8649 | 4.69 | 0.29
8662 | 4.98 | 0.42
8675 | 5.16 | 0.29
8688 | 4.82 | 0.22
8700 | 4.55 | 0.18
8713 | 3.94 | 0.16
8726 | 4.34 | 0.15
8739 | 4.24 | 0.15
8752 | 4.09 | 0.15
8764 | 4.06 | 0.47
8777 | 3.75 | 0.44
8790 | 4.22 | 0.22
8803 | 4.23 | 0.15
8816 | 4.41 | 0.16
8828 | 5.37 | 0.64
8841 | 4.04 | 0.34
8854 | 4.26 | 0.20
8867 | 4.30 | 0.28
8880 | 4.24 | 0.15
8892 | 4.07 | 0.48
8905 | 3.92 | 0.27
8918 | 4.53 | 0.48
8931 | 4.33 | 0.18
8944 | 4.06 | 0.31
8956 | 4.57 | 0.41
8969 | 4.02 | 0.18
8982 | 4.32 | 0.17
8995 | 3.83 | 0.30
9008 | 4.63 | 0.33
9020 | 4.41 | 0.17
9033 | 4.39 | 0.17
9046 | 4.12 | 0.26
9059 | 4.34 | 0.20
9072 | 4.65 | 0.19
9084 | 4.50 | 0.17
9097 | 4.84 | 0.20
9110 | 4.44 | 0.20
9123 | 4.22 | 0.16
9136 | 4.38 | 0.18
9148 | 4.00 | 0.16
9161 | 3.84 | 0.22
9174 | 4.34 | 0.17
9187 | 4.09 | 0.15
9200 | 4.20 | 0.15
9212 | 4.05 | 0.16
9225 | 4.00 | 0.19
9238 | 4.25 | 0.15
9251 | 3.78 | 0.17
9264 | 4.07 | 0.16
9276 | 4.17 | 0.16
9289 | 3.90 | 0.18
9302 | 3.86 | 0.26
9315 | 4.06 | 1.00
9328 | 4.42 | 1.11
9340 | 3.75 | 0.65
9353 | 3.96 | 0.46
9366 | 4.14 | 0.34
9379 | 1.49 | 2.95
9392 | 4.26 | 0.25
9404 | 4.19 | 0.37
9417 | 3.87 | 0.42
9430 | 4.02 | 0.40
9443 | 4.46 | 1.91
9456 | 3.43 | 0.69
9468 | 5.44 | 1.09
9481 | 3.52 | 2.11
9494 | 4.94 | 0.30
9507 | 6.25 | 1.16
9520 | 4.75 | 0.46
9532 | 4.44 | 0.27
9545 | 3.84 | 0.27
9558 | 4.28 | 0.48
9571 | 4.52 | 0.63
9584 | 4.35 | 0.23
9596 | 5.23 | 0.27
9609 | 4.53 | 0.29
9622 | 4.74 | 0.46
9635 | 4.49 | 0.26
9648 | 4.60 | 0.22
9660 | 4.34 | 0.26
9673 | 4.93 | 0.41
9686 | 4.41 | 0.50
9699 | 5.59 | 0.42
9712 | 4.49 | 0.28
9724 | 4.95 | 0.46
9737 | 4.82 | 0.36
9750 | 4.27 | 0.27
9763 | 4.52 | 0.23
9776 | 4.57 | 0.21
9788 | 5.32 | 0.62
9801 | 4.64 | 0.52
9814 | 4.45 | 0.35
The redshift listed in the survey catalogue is 0.291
